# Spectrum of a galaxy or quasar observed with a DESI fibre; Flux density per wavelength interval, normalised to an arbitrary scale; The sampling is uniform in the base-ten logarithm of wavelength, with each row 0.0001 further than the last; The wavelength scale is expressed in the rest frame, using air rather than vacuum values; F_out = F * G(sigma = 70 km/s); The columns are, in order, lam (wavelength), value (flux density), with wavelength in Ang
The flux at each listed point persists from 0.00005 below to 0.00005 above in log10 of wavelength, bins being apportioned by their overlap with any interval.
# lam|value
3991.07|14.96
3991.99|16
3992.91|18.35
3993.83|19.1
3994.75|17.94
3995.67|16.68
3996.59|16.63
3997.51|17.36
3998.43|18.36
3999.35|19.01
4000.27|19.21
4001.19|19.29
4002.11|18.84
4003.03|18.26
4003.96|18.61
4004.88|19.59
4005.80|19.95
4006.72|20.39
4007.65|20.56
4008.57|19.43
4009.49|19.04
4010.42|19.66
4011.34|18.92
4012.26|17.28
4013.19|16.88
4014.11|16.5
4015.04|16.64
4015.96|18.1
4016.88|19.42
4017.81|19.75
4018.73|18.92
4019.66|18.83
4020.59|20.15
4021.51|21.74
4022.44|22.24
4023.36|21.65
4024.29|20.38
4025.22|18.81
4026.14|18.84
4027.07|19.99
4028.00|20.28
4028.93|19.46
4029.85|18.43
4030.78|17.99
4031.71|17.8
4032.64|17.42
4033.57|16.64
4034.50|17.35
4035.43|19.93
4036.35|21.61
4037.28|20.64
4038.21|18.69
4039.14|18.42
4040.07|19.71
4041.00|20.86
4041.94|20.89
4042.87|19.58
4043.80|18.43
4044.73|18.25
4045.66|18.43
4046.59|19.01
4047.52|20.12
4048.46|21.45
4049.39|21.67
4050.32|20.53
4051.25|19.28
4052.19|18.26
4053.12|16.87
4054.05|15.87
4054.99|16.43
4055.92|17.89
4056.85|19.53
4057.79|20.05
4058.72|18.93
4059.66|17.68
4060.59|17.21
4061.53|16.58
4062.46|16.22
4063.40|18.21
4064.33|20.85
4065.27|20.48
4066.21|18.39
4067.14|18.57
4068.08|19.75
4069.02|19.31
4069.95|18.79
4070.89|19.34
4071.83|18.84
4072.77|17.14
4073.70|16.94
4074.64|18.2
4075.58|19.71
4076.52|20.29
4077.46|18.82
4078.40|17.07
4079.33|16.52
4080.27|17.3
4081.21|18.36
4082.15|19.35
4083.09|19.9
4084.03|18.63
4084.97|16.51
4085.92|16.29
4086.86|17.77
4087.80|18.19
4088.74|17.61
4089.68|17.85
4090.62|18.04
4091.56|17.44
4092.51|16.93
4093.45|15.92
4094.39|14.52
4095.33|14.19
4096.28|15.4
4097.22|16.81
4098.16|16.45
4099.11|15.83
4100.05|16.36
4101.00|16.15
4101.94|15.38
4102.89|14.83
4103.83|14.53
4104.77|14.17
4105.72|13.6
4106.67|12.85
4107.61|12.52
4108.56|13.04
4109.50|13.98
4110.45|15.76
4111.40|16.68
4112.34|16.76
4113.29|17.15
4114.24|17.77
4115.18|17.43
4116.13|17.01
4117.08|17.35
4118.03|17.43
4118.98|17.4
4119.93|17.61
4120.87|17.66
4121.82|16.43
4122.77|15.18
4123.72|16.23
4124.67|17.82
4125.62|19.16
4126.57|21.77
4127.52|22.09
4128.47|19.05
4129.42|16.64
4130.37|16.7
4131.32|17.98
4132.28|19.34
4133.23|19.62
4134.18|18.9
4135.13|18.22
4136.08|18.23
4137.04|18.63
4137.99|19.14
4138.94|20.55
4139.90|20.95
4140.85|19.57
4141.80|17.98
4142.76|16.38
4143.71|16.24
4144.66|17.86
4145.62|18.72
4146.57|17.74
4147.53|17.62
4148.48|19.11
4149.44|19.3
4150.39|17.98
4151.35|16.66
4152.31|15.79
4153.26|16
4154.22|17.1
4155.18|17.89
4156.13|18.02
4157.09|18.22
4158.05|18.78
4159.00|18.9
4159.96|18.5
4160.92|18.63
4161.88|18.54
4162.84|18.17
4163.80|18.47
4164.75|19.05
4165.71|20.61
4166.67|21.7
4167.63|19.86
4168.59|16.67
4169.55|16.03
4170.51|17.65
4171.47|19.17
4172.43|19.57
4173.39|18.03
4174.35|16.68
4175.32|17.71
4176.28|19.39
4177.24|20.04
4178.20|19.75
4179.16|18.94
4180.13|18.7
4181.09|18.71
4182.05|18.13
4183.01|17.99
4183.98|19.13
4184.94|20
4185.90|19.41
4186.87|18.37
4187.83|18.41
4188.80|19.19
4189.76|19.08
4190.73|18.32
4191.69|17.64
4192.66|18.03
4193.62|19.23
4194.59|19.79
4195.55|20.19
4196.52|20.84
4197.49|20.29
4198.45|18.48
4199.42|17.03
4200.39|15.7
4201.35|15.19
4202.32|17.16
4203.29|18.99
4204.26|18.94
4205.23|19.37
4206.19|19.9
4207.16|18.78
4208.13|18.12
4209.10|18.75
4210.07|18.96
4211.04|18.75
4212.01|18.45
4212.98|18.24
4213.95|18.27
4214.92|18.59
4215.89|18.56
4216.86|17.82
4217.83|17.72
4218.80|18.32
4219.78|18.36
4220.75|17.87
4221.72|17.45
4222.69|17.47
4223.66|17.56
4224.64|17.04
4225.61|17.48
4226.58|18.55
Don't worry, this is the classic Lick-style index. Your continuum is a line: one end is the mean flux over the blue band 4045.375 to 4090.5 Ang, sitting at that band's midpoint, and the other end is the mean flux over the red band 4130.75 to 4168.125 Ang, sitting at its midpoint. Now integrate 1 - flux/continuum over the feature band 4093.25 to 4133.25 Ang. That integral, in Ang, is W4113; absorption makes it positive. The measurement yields 4.3 Ang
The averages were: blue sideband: 18.5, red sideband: 18.5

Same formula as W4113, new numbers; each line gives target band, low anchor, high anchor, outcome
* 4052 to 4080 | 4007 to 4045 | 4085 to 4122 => -1.1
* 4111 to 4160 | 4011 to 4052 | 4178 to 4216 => 2.2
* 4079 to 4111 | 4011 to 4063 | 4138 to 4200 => 4.5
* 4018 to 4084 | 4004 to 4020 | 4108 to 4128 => -2.7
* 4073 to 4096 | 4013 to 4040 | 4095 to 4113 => -2.1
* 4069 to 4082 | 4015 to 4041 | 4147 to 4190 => 0.5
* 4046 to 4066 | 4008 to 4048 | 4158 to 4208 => 0.4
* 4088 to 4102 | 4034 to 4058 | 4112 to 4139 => 1.6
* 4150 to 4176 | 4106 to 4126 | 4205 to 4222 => -1.2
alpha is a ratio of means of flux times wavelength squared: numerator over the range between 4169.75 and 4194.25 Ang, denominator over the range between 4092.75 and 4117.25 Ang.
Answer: 1.25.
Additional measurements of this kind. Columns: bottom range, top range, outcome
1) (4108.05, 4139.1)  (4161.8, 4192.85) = 1.09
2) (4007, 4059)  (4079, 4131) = 0.91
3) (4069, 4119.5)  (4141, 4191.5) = 1.13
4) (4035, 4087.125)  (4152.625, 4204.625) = 1.05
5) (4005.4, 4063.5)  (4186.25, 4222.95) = 1.05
